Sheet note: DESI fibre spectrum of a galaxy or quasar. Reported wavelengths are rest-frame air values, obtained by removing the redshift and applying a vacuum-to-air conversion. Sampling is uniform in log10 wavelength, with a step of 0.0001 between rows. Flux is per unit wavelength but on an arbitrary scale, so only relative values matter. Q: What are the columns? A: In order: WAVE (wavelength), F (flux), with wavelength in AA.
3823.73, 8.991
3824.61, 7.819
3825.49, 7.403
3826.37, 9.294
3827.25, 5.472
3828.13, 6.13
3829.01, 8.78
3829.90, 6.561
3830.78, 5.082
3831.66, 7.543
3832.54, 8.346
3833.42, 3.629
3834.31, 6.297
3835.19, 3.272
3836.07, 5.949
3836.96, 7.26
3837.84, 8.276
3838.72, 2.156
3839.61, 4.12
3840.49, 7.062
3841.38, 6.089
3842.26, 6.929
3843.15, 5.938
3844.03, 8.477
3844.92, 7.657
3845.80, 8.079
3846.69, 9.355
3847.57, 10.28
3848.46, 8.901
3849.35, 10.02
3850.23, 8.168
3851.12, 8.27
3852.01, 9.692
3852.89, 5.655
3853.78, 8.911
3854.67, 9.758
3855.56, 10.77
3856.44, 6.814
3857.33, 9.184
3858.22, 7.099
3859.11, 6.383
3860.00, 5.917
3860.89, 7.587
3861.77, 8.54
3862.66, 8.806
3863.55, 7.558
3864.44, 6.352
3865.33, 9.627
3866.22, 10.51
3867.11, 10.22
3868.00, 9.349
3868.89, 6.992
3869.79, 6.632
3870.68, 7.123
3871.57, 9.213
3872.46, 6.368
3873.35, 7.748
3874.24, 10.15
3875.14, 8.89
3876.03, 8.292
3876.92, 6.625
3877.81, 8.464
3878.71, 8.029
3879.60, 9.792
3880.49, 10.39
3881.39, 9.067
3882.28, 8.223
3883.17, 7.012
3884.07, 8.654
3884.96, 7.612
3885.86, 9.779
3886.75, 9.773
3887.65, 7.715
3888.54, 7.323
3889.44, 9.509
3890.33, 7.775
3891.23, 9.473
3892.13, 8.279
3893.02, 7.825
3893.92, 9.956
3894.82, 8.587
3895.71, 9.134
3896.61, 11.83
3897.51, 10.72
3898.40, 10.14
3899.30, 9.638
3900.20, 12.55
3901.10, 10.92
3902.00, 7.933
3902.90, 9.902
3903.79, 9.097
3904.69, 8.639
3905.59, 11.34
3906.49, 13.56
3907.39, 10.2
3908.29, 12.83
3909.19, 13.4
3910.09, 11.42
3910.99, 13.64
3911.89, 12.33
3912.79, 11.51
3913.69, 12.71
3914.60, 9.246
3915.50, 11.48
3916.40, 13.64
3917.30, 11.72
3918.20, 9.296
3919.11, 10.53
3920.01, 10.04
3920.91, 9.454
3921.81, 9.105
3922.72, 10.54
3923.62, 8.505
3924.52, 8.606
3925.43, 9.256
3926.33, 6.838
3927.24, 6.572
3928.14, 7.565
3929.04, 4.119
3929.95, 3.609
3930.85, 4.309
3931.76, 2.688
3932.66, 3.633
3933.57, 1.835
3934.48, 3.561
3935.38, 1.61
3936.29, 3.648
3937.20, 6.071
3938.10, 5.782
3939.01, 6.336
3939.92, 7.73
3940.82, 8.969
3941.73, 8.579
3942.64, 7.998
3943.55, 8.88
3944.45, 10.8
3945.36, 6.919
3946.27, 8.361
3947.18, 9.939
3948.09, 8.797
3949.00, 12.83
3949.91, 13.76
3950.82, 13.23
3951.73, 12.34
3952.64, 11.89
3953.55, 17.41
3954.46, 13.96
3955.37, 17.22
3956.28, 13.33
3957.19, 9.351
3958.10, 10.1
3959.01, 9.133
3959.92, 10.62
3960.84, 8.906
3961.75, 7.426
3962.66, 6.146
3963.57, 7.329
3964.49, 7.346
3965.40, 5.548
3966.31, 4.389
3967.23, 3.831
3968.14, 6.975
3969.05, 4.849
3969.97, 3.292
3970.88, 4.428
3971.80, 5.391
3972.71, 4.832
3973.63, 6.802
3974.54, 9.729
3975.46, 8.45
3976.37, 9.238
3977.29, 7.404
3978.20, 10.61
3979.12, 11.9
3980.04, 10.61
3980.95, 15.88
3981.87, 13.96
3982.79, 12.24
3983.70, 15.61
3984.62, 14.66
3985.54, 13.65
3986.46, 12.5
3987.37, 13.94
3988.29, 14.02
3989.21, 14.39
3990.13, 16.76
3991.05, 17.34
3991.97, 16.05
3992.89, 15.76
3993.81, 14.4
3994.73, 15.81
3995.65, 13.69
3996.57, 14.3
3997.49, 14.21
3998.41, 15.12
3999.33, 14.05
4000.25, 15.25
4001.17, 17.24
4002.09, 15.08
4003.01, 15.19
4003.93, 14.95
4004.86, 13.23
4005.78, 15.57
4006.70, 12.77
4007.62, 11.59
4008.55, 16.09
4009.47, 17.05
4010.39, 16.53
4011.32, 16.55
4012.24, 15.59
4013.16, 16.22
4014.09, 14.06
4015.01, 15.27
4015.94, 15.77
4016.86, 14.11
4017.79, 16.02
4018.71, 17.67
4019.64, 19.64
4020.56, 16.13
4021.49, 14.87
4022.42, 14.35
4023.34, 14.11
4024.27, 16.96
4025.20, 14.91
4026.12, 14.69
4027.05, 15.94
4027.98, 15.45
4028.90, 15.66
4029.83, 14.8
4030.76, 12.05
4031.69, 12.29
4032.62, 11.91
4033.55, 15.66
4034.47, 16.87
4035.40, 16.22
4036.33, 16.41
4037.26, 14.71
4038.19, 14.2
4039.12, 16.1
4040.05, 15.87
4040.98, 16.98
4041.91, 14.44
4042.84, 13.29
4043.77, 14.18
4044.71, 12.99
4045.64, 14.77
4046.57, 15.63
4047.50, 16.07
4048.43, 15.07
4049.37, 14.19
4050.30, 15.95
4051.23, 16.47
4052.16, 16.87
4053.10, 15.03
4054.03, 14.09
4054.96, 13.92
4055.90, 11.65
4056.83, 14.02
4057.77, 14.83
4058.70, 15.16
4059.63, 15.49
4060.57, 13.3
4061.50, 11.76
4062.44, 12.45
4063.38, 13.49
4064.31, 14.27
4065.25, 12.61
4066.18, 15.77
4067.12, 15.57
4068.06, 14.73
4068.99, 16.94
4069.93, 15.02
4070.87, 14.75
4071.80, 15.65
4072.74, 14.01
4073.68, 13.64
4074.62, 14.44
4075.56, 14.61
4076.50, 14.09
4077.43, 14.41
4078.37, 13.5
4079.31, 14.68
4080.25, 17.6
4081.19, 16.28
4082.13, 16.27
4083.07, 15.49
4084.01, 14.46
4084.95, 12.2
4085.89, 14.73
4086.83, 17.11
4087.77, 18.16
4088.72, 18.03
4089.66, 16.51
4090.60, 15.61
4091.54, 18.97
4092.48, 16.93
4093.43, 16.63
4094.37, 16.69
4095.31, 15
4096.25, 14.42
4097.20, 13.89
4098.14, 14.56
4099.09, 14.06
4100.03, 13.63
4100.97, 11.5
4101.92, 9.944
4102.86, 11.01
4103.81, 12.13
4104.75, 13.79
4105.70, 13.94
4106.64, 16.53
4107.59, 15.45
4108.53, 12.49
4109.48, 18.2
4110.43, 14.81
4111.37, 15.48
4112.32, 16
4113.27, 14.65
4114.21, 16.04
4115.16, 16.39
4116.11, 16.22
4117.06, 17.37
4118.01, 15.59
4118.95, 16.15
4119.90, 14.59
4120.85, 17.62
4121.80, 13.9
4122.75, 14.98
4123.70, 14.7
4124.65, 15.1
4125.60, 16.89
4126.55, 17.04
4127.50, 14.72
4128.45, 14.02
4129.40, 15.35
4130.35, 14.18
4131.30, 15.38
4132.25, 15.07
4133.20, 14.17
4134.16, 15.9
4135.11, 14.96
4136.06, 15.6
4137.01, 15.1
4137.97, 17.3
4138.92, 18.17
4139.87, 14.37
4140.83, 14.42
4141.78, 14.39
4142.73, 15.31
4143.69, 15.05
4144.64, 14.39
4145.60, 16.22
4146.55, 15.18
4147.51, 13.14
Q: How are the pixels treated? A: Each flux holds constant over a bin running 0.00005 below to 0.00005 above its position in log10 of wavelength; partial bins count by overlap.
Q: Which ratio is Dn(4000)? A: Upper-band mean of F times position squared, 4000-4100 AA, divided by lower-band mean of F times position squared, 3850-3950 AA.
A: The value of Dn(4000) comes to 1.9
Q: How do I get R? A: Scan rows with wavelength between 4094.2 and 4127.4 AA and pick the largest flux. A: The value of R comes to 18.2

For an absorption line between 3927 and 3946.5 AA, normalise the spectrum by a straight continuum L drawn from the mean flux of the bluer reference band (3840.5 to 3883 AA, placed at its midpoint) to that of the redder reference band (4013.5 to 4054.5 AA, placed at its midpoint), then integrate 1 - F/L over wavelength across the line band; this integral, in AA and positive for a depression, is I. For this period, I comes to 9.4 AA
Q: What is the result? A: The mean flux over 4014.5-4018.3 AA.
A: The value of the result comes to 15.3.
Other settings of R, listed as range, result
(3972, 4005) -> 17.34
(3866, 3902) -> 12.55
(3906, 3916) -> 13.64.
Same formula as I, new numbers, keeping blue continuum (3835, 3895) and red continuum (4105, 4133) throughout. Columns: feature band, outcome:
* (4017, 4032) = -3.1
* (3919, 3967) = 9.4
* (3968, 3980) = 4.2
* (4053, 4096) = -2.6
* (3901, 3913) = -2.5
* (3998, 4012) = -3.4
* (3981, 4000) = -4.8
